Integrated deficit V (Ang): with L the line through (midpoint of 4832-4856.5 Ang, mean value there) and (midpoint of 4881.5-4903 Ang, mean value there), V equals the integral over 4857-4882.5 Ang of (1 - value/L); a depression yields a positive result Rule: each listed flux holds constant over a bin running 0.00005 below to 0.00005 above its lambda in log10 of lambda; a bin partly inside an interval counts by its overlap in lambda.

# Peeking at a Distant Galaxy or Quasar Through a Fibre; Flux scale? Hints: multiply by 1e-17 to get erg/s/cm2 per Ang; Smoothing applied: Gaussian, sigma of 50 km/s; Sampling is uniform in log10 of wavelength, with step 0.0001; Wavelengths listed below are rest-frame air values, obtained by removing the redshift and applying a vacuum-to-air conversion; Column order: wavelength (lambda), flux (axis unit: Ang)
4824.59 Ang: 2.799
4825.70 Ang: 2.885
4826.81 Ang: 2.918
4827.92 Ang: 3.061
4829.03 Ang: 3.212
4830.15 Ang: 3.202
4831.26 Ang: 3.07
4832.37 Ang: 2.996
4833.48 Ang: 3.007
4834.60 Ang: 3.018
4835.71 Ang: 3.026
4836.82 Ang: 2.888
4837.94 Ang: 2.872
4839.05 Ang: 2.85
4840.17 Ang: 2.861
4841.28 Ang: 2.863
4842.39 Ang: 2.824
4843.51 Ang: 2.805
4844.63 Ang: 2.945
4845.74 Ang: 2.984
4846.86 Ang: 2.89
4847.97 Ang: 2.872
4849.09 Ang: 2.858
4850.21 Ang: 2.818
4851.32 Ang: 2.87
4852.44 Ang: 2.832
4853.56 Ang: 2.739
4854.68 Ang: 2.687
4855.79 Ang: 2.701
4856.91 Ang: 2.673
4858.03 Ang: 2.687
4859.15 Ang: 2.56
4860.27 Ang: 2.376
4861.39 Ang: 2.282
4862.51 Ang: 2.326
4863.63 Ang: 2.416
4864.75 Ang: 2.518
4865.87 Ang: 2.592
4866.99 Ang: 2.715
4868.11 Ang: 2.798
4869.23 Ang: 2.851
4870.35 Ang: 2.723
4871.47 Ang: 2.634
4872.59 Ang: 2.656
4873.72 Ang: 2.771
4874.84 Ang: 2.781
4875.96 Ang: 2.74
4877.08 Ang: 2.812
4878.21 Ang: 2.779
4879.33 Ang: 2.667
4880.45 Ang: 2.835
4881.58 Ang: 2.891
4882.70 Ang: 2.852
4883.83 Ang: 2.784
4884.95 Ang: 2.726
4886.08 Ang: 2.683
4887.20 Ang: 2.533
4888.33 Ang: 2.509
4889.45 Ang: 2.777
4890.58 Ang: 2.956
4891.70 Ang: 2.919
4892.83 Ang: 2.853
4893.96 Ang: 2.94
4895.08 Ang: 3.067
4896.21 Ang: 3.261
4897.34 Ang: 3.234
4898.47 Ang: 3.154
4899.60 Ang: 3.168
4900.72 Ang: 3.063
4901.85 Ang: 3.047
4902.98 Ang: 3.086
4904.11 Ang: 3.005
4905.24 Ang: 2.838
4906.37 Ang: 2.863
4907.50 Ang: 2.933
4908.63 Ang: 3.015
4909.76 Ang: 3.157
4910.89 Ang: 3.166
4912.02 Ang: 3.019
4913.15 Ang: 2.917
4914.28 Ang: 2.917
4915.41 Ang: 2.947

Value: 2.1 Ang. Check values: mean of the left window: 2.87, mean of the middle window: 2.66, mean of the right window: 2.92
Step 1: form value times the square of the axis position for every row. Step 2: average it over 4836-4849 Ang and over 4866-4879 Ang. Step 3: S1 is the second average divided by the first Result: 1.0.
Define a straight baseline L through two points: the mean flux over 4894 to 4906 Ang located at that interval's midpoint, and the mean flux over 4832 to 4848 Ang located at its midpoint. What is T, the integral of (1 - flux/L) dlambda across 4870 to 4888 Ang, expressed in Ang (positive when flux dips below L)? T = 1.7 Ang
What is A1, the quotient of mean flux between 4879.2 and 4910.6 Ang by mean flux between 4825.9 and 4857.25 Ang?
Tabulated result 1.01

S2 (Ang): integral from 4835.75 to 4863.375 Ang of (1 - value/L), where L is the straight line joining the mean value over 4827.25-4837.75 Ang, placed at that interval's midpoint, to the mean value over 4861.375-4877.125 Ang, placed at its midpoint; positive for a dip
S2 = 1.1 Ang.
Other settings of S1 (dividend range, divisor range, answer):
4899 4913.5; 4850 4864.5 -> 1.18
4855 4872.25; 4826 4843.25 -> 0.88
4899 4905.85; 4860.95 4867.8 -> 1.24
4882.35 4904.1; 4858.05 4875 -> 1.14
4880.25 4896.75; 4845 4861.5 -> 1.05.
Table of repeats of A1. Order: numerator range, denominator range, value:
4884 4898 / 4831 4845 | 0.98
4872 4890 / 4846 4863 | 1.02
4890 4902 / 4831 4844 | 1.05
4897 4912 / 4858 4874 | 1.18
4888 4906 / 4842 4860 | 1.08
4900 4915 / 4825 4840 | 1.00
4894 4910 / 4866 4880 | 1.12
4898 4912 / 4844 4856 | 1.07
